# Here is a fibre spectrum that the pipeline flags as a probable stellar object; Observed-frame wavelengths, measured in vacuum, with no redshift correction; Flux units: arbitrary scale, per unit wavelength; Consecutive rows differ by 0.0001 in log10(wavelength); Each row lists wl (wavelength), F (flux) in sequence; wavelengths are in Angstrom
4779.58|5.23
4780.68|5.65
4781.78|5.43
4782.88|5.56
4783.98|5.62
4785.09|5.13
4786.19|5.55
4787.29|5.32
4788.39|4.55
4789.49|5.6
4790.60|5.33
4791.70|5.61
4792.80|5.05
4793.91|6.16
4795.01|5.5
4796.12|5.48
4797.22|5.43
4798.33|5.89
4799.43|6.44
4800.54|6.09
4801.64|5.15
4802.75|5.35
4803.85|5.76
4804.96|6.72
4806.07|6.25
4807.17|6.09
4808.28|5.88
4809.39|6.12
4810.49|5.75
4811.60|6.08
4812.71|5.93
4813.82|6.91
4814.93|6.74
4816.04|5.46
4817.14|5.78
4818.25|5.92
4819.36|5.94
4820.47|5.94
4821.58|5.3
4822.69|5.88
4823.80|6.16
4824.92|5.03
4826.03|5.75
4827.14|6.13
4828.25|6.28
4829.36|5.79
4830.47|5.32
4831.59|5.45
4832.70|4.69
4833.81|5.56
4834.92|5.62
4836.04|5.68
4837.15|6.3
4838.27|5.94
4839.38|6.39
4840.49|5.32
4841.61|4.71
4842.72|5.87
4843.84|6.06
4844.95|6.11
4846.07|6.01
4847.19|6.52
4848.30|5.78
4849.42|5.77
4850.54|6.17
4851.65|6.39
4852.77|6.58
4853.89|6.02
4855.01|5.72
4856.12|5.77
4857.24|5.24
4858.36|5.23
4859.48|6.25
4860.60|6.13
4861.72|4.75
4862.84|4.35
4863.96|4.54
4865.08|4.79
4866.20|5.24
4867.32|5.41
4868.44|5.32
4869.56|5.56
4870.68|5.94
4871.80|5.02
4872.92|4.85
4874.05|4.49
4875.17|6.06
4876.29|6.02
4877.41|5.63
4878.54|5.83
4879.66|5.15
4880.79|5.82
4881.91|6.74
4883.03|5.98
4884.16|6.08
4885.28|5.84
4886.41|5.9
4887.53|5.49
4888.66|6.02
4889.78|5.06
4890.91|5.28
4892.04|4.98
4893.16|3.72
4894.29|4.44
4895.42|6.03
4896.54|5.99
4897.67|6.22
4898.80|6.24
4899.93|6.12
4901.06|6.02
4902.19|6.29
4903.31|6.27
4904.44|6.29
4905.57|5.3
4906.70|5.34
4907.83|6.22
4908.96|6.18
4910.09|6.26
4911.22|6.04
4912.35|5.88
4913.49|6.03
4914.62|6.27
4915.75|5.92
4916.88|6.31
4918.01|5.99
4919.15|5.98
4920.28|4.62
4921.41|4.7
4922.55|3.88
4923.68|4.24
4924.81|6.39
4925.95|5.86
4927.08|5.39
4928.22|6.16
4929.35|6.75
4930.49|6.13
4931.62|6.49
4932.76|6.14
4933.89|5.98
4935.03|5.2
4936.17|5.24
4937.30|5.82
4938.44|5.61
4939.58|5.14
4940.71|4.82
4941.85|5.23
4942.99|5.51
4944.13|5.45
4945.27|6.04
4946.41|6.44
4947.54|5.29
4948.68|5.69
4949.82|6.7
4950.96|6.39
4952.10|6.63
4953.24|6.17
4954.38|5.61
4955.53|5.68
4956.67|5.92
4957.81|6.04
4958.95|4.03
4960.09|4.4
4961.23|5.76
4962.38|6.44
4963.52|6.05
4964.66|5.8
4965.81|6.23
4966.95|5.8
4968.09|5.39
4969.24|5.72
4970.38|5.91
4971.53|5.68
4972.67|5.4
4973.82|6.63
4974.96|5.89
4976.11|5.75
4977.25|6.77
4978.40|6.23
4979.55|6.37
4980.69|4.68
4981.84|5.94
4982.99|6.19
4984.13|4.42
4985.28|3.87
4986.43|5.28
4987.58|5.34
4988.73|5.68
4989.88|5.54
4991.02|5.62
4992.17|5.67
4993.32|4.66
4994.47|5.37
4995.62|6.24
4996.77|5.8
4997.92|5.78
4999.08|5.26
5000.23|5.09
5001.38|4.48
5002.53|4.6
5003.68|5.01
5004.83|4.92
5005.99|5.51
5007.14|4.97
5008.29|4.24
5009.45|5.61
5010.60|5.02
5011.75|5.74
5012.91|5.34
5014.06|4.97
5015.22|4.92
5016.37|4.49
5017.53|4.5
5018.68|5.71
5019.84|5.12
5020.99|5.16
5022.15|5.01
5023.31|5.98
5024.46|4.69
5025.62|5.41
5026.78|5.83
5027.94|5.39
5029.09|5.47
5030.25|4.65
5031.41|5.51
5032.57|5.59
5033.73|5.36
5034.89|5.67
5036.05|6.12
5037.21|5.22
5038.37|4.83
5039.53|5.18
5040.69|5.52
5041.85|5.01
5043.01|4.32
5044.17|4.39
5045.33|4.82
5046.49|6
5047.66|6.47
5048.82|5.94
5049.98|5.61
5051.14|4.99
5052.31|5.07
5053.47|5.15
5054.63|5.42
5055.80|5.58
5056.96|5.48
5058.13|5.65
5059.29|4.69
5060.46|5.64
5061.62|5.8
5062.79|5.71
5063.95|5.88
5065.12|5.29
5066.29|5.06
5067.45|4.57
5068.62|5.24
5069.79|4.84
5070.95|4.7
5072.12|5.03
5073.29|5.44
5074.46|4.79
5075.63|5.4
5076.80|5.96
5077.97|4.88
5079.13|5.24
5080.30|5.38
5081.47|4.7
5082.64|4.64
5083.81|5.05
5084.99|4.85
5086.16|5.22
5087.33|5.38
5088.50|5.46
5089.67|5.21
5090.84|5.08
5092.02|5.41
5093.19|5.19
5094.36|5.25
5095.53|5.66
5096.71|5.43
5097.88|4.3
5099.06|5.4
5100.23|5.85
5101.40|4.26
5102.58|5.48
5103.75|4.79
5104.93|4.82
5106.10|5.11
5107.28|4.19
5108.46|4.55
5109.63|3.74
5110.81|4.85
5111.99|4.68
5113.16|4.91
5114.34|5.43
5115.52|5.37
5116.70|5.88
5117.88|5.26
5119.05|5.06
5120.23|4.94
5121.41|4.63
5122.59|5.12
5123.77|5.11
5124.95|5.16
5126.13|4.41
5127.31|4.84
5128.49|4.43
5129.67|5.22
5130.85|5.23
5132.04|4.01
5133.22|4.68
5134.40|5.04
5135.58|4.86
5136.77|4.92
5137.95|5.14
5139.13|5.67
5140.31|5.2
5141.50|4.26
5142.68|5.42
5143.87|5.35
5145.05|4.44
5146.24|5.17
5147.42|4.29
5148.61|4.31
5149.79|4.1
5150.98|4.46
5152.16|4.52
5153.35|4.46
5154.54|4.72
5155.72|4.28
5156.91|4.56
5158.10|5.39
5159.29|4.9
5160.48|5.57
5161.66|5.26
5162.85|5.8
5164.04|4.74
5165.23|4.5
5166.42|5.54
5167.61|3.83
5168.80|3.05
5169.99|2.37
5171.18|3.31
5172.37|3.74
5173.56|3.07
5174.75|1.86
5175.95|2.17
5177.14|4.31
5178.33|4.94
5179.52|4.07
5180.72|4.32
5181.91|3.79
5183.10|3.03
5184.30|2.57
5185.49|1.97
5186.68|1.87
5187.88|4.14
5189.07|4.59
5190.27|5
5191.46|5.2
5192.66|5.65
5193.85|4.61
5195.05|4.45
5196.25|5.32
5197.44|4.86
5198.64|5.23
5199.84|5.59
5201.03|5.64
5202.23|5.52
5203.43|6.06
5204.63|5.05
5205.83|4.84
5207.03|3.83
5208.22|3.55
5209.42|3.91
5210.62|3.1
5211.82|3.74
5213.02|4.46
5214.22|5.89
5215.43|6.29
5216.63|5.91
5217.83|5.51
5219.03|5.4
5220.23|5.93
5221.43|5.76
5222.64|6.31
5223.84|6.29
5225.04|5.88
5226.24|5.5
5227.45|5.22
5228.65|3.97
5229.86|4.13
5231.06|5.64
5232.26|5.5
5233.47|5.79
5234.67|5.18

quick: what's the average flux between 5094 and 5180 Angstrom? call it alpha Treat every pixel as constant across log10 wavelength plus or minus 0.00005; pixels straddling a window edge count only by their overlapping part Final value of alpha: 4.68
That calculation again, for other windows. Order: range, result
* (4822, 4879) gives 5.63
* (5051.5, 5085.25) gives 5.21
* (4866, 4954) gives 5.71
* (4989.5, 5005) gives 5.3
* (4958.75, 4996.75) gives 5.62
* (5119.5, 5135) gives 4.83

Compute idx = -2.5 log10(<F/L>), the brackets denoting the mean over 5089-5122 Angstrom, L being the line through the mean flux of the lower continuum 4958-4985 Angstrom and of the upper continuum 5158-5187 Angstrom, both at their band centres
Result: -0.13 mag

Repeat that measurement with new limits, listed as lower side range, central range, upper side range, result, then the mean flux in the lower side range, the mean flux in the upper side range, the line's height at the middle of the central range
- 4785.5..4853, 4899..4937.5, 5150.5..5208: -0.08 mag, 5.8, 4.34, 5.4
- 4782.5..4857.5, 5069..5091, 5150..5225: -0.05 mag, 5.79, 4.54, 4.9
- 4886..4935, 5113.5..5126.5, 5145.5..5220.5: -0.09 mag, 5.73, 4.44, 4.74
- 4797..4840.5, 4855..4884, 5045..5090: 0.06 mag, 5.87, 5.29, 5.75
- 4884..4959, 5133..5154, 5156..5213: -0.07 mag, 5.73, 4.27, 4.49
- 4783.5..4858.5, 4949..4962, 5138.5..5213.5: -0.10 mag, 5.78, 4.37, 5.25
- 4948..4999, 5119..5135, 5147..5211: -0.04 mag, 5.7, 4.3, 4.65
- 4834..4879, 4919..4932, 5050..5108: -0.01 mag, 5.63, 5.18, 5.49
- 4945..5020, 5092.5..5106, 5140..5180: -0.09 mag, 5.52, 4.35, 4.75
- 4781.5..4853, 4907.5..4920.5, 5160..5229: -0.10 mag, 5.78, 4.55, 5.47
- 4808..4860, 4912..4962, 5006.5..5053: -0.03 mag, 5.86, 5.25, 5.54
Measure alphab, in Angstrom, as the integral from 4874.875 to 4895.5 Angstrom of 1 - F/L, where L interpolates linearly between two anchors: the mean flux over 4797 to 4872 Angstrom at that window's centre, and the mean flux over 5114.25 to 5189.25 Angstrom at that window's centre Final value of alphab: -0.05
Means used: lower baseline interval 5.76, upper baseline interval 4.44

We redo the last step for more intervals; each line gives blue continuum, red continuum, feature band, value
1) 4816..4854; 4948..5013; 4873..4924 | 0.3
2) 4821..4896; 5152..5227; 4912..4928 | -0.4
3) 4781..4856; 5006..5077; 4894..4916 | -1.6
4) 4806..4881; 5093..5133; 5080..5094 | -0.3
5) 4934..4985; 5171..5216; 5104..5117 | -0.2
